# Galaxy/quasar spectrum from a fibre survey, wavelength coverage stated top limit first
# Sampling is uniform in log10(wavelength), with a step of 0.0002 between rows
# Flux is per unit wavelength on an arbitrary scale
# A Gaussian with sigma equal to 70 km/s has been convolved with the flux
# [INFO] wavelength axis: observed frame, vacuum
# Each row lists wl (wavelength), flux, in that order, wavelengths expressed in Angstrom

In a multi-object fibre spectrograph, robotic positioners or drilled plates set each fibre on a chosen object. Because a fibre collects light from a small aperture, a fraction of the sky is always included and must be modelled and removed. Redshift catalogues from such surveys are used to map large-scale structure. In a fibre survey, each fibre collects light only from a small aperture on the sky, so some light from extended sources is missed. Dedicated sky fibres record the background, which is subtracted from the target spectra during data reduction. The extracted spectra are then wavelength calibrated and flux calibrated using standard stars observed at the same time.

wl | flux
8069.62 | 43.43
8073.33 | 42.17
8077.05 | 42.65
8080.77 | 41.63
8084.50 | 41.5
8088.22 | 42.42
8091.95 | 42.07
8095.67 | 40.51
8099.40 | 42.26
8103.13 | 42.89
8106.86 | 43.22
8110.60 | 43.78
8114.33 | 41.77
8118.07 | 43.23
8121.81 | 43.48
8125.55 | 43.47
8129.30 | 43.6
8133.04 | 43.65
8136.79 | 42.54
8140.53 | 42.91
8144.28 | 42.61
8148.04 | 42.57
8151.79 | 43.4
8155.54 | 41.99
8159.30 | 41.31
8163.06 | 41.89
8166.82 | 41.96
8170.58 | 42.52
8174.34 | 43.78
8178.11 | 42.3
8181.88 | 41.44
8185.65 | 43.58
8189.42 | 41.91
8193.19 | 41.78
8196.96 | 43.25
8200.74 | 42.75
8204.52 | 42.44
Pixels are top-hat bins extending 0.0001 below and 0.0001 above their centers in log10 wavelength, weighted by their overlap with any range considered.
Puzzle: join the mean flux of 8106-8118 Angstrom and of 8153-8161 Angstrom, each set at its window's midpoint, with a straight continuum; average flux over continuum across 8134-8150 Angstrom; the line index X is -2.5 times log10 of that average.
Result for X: -0.01 mag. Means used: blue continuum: 42.9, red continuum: 41.8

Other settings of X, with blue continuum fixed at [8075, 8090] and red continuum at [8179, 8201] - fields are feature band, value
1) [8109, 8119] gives -0.019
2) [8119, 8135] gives -0.033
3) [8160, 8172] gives 0.008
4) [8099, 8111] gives -0.023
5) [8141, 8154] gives -0.015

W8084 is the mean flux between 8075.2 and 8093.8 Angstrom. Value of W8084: 42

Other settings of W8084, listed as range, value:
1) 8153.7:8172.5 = 41.9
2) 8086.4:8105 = 42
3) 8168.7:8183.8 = 42.5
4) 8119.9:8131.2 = 43.5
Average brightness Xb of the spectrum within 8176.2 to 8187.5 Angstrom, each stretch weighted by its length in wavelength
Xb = 42.4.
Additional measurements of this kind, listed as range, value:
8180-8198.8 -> 42.4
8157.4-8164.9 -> 41.6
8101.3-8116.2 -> 42.9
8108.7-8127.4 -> 43.1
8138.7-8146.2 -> 42.7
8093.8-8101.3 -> 41.4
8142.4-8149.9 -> 42.5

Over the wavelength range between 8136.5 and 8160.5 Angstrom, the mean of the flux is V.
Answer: 42.5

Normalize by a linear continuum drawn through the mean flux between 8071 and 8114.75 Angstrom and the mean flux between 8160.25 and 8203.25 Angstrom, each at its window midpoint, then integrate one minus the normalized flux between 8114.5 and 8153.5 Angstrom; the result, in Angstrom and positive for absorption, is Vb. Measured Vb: -0.7 Angstrom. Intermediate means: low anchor 42.3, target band 43.1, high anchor 42.4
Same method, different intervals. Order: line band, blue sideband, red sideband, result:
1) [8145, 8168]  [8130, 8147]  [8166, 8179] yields 0.3 Angstrom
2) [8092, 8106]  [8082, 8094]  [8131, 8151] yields 0.0 Angstrom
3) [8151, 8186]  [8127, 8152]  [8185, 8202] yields 0.4 Angstrom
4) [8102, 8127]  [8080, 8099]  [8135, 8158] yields -0.6 Angstrom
